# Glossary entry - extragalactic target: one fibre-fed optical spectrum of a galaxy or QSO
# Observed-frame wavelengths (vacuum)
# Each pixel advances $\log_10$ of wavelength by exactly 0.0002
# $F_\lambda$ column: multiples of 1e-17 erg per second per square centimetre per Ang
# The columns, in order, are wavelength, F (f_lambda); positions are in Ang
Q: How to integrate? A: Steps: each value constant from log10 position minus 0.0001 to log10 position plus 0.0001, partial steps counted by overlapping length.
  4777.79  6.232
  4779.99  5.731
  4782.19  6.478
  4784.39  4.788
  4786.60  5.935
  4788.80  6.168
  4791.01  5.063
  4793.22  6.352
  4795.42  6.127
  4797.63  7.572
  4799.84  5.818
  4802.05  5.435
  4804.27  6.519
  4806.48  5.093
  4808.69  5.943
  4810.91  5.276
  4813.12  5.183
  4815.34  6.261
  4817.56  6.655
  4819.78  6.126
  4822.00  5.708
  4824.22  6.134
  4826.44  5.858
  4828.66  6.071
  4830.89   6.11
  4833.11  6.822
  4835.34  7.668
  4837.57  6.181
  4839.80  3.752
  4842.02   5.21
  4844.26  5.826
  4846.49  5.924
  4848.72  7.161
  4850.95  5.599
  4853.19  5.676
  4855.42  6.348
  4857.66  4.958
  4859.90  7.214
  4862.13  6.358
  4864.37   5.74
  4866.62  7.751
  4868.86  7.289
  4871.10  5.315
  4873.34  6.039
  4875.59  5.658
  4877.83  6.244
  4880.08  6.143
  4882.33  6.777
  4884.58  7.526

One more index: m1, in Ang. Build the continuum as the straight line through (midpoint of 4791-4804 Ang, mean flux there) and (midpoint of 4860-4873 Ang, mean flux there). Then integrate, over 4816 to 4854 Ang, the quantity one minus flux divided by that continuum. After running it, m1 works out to 1.96 Ang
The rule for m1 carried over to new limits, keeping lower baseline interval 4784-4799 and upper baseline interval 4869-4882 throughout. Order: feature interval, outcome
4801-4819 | 0.7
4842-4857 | 0.1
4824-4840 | -0.4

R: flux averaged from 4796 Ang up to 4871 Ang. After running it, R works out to 6.09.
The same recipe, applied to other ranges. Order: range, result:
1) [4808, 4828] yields 5.91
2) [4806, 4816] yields 5.55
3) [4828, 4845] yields 5.95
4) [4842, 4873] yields 6.2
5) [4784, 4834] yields 5.97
